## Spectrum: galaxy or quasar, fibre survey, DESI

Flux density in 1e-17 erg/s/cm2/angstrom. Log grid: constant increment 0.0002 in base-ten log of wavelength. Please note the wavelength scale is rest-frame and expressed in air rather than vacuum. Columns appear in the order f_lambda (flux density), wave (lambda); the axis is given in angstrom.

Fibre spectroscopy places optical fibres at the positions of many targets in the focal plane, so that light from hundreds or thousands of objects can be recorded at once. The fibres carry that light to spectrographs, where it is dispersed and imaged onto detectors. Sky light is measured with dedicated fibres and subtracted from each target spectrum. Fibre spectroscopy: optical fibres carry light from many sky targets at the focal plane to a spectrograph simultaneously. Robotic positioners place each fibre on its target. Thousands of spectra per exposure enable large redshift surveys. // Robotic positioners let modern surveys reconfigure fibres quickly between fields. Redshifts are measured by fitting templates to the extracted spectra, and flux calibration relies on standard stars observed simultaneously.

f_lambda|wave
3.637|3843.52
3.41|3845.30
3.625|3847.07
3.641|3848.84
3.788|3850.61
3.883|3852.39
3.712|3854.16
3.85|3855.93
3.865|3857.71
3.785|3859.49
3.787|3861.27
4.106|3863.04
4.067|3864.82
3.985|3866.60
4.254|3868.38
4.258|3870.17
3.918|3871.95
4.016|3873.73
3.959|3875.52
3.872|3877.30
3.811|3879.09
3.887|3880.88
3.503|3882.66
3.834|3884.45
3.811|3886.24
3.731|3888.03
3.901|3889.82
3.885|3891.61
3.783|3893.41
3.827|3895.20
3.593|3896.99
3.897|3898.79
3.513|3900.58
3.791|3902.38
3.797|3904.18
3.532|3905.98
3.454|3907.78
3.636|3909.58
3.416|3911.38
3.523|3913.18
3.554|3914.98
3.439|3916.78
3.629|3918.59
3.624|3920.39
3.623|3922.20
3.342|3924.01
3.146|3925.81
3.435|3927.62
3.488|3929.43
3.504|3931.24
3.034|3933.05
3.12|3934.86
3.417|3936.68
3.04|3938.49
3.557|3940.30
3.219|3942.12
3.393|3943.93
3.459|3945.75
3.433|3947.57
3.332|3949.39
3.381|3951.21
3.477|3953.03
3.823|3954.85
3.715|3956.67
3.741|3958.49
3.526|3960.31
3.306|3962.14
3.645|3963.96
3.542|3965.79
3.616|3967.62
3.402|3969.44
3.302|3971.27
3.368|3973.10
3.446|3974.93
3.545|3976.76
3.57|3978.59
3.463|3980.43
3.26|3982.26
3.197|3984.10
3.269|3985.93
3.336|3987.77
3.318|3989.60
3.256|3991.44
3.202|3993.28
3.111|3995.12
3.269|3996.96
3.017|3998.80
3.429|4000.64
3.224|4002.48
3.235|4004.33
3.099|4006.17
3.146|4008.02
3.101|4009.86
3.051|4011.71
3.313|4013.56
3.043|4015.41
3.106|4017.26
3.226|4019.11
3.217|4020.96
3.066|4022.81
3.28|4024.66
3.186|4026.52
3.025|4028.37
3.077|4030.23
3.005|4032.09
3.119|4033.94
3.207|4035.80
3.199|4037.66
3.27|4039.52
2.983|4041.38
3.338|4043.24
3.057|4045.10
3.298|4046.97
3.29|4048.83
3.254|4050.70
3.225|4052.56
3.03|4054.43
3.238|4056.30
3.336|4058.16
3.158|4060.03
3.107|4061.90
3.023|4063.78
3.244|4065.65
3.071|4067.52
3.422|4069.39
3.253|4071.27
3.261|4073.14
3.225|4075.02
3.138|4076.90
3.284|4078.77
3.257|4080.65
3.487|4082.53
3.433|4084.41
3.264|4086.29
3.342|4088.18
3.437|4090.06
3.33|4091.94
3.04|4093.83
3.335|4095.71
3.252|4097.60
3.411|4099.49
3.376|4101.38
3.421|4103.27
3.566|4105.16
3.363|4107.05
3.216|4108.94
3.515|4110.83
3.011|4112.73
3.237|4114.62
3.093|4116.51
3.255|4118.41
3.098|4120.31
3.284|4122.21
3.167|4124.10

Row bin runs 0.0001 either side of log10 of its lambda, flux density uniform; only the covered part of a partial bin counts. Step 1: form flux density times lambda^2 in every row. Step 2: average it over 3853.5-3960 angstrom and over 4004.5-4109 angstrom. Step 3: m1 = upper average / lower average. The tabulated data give 0.95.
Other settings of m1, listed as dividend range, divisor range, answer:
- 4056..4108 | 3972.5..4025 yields 1.06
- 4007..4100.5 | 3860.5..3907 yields 0.91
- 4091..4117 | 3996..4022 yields 1.09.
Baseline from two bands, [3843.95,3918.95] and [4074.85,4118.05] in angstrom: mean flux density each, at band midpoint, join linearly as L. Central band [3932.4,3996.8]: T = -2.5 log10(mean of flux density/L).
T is 0.06 mag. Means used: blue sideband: 3.77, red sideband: 3.31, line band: 3.39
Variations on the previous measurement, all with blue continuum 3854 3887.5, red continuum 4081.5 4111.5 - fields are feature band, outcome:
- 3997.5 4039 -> 0.13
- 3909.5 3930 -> 0.09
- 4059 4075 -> 0.08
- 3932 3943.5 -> 0.16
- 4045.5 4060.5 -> 0.08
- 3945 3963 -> 0.06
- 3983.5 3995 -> 0.12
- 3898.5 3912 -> 0.06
